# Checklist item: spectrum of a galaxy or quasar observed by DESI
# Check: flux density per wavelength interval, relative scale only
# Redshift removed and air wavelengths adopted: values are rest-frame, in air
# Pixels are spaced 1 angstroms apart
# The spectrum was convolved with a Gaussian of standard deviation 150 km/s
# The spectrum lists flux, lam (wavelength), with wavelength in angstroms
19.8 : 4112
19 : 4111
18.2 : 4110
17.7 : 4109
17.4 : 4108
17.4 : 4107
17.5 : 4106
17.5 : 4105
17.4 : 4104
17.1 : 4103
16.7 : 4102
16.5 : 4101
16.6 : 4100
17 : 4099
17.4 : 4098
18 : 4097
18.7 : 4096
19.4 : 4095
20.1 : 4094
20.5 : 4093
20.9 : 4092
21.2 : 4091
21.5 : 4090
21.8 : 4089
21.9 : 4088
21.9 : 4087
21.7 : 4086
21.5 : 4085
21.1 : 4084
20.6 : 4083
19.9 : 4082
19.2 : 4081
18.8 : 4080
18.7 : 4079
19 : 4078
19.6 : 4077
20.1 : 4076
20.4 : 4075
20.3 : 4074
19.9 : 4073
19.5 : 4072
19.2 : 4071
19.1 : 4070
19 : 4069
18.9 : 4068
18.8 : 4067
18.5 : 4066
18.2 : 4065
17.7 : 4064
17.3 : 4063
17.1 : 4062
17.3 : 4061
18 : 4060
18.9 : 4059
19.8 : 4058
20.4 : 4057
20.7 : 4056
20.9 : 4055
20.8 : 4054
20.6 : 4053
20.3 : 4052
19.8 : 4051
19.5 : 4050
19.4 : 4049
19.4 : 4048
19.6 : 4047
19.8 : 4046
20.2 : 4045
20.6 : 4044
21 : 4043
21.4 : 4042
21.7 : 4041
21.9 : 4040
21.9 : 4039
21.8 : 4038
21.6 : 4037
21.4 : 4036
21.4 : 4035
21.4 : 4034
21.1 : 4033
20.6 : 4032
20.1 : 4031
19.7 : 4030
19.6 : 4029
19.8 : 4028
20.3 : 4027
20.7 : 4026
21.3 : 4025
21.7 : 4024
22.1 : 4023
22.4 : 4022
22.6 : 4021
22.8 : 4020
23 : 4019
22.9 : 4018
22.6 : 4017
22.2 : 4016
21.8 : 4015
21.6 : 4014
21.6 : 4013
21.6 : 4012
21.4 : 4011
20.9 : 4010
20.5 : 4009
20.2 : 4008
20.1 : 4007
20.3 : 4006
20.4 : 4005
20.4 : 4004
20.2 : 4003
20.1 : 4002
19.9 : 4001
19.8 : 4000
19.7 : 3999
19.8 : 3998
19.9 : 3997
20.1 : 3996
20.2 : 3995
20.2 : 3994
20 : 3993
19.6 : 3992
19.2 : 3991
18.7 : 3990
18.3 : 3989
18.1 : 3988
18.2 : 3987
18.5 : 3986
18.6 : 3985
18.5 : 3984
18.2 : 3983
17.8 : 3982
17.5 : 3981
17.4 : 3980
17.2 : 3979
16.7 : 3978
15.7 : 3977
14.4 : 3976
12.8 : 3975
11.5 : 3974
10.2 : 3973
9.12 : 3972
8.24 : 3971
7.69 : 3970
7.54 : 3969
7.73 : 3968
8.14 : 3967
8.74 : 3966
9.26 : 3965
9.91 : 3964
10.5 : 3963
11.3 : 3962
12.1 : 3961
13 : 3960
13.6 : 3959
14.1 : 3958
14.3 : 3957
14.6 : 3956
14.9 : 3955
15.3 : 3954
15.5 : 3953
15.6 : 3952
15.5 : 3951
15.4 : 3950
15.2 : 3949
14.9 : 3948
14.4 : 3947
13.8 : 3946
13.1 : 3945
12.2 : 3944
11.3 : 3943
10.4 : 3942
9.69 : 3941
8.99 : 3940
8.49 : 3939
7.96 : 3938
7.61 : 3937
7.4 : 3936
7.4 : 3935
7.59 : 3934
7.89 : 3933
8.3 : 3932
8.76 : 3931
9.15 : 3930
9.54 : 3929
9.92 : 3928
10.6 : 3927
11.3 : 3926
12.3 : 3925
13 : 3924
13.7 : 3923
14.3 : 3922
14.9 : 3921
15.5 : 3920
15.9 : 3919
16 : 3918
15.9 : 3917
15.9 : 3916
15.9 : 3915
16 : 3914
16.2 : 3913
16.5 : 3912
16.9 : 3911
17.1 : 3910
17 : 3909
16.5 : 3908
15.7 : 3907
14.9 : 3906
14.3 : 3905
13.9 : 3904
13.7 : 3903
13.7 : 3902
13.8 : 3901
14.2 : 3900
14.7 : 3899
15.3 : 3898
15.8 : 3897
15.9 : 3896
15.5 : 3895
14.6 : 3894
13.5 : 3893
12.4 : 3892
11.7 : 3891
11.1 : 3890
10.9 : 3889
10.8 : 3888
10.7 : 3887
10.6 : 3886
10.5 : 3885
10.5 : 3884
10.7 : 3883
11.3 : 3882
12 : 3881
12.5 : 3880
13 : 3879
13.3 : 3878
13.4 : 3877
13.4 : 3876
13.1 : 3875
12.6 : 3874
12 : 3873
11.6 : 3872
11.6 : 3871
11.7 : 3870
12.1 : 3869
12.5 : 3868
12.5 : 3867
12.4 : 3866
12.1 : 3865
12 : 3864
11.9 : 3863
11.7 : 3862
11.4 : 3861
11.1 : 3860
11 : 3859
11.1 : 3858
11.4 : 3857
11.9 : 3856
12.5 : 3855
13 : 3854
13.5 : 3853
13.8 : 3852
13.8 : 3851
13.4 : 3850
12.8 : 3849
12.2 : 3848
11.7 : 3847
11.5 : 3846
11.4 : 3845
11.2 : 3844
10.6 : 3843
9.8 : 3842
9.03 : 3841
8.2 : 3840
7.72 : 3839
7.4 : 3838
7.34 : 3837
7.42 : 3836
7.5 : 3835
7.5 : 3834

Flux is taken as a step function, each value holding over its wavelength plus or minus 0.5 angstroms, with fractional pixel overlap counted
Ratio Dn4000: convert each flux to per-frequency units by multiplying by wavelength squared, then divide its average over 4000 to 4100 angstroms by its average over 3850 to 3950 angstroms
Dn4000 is 1.7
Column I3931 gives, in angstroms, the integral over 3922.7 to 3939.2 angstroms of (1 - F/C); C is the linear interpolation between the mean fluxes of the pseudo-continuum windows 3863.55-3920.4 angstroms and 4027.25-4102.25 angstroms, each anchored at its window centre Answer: 6.1 angstroms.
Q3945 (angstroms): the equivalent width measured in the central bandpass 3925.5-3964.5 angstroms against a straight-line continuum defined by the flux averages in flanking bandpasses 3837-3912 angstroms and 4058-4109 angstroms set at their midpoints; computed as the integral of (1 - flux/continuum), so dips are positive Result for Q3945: 8.4 angstroms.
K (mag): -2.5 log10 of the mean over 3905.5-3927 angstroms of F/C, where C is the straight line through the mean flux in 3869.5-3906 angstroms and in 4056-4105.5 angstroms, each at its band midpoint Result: -0.11 mag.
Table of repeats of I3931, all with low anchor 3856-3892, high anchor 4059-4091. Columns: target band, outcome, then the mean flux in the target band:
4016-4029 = -3.14 angstroms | 21.8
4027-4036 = -1.31 angstroms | 20.5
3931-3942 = 4.61 angstroms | 8.26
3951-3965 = 1.54 angstroms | 13.4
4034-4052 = -2.36 angstroms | 20.7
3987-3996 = -1.61 angstroms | 19.3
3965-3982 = 4.00 angstroms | 12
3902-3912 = -1.86 angstroms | 15.5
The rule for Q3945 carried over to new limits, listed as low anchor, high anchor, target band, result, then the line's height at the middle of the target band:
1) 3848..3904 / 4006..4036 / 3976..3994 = 1.0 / 19.1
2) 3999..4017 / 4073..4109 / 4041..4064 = 0.4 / 20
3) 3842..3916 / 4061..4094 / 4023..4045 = -3.3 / 18.3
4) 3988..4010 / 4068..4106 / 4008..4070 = -2.7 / 19.7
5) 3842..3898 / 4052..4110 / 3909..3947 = 5.1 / 14.2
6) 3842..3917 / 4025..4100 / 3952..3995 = 5.7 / 16.6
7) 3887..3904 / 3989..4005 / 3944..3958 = 1.9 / 17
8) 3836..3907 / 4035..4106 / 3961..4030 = -3.3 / 16.8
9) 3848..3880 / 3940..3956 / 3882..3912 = -1.8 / 12.9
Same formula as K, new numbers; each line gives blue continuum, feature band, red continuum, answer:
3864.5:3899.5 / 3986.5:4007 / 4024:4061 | -0.084 mag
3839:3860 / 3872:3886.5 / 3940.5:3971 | -0.025 mag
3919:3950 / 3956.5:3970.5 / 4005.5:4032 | 0.344 mag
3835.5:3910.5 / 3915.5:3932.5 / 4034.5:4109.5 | 0.121 mag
